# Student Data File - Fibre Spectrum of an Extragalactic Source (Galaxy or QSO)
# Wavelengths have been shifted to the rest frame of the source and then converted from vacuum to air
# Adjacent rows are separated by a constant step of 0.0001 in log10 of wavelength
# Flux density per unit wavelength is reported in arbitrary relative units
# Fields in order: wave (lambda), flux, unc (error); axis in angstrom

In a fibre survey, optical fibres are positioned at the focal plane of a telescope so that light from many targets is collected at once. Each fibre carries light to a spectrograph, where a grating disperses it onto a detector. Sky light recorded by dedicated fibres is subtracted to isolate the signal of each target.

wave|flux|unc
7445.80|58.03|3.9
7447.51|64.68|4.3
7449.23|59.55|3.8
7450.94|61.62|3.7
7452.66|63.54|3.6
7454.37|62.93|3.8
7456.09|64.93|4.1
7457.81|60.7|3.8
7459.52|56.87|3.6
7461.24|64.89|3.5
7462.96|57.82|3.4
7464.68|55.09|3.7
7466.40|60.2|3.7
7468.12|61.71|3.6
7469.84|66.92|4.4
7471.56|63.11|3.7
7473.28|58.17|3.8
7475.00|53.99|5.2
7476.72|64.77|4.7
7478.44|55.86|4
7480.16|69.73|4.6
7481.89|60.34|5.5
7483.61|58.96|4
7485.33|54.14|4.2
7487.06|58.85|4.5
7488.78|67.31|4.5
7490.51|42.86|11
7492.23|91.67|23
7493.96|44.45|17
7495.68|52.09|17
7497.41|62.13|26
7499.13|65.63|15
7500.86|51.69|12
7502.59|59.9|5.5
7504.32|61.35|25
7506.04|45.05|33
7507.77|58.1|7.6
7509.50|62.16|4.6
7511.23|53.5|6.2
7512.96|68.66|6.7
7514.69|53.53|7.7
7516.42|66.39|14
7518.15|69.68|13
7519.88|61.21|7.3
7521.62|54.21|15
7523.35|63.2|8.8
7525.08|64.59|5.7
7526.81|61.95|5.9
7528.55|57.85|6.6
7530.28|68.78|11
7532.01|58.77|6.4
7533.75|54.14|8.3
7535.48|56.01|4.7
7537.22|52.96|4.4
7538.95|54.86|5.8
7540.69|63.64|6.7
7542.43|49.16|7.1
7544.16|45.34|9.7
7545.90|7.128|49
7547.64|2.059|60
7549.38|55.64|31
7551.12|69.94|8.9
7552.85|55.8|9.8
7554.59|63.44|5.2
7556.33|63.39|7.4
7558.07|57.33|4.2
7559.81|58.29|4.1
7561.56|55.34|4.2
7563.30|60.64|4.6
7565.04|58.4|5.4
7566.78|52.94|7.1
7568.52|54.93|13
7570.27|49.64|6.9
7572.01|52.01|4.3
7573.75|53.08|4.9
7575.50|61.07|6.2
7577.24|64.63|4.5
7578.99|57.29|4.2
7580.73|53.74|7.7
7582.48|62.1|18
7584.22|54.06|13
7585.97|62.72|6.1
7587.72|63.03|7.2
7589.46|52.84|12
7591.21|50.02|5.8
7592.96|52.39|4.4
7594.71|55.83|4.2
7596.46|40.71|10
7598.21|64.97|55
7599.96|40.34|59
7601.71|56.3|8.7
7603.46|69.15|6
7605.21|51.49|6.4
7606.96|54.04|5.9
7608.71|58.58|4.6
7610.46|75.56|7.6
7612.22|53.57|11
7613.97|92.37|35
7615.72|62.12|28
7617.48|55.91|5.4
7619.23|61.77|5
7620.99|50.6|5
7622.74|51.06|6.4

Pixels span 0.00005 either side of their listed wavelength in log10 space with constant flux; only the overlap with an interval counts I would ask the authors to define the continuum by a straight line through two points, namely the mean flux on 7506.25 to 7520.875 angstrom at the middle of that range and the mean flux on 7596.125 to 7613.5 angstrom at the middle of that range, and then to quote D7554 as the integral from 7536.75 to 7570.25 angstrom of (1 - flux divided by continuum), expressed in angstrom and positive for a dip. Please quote 4.4 angstrom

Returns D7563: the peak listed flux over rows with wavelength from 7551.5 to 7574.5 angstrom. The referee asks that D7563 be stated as 63.44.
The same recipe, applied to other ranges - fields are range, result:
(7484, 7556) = 91.67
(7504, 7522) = 69.68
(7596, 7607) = 69.15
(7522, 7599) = 69.94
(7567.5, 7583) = 64.63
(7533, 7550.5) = 63.64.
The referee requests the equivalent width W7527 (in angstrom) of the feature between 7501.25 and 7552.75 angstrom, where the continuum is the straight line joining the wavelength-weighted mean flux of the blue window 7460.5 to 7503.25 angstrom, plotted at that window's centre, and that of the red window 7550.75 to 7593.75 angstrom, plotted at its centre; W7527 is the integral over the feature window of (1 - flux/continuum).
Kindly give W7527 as 3.2 angstrom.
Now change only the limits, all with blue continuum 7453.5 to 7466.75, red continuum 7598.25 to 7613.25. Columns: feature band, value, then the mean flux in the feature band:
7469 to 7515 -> 0.3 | 59.5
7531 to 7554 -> 4.2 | 48.4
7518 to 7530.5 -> -0.5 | 62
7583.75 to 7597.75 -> 1.0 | 54.2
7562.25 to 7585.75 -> 0.8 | 56.7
